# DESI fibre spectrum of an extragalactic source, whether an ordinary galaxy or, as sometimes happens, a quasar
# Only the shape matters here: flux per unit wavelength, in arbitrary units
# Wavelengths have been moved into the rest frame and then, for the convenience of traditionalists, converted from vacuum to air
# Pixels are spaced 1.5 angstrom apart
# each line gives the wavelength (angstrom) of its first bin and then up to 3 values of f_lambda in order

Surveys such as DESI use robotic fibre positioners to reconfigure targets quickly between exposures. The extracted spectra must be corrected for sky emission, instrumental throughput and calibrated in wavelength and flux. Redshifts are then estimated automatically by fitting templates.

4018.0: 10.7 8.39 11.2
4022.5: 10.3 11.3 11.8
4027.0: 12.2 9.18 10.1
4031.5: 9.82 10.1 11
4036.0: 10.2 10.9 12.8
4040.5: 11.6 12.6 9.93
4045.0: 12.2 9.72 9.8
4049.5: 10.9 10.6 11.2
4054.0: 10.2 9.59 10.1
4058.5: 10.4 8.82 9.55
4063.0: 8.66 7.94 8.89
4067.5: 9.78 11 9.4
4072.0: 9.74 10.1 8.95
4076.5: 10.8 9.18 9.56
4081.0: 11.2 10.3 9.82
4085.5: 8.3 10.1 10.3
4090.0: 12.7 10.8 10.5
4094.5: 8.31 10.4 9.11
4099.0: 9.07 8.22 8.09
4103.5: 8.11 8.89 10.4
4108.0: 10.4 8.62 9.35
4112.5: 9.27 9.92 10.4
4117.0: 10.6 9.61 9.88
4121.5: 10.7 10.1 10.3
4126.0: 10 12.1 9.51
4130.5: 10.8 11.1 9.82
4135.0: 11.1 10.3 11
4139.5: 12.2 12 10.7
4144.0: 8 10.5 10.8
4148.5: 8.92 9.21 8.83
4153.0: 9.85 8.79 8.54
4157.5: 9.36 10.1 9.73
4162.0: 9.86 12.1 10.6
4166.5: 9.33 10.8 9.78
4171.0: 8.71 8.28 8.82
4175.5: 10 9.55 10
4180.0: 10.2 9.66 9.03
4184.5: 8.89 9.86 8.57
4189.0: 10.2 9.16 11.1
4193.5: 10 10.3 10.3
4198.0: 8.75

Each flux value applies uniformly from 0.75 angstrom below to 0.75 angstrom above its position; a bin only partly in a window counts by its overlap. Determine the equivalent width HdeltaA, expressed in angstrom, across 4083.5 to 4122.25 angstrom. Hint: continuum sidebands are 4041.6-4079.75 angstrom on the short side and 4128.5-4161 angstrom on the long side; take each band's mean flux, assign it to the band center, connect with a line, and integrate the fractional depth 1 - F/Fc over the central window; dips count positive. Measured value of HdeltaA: 1.3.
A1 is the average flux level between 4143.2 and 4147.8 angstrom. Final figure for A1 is 9.77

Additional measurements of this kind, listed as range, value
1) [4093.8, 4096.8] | 9.37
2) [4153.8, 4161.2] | 9.3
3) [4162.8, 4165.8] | 11.3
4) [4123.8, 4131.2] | 10.5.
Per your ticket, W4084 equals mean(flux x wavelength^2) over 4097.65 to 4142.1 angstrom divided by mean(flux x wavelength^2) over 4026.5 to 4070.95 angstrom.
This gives 1.01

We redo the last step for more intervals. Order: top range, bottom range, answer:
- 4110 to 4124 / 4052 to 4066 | 1.07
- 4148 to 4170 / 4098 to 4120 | 1.06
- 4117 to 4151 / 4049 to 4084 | 1.09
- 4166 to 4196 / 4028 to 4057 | 0.97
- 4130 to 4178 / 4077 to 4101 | 1.04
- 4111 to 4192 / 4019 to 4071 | 1.01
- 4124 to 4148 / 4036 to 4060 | 1.03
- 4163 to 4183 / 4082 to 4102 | 1.04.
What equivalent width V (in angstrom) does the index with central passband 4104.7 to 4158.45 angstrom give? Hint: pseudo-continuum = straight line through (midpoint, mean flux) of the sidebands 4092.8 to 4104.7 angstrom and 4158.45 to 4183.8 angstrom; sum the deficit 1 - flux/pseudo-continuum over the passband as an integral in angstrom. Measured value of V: -4.4 angstrom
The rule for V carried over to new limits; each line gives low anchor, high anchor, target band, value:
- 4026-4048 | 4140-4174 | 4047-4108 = 4.3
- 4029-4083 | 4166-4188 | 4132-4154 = -1.3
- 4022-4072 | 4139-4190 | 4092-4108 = 1.4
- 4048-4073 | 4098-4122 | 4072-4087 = -0.2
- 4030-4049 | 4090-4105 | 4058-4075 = 1.2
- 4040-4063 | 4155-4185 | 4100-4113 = 1.3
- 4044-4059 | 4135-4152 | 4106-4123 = 0.7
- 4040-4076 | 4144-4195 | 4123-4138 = -1.2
